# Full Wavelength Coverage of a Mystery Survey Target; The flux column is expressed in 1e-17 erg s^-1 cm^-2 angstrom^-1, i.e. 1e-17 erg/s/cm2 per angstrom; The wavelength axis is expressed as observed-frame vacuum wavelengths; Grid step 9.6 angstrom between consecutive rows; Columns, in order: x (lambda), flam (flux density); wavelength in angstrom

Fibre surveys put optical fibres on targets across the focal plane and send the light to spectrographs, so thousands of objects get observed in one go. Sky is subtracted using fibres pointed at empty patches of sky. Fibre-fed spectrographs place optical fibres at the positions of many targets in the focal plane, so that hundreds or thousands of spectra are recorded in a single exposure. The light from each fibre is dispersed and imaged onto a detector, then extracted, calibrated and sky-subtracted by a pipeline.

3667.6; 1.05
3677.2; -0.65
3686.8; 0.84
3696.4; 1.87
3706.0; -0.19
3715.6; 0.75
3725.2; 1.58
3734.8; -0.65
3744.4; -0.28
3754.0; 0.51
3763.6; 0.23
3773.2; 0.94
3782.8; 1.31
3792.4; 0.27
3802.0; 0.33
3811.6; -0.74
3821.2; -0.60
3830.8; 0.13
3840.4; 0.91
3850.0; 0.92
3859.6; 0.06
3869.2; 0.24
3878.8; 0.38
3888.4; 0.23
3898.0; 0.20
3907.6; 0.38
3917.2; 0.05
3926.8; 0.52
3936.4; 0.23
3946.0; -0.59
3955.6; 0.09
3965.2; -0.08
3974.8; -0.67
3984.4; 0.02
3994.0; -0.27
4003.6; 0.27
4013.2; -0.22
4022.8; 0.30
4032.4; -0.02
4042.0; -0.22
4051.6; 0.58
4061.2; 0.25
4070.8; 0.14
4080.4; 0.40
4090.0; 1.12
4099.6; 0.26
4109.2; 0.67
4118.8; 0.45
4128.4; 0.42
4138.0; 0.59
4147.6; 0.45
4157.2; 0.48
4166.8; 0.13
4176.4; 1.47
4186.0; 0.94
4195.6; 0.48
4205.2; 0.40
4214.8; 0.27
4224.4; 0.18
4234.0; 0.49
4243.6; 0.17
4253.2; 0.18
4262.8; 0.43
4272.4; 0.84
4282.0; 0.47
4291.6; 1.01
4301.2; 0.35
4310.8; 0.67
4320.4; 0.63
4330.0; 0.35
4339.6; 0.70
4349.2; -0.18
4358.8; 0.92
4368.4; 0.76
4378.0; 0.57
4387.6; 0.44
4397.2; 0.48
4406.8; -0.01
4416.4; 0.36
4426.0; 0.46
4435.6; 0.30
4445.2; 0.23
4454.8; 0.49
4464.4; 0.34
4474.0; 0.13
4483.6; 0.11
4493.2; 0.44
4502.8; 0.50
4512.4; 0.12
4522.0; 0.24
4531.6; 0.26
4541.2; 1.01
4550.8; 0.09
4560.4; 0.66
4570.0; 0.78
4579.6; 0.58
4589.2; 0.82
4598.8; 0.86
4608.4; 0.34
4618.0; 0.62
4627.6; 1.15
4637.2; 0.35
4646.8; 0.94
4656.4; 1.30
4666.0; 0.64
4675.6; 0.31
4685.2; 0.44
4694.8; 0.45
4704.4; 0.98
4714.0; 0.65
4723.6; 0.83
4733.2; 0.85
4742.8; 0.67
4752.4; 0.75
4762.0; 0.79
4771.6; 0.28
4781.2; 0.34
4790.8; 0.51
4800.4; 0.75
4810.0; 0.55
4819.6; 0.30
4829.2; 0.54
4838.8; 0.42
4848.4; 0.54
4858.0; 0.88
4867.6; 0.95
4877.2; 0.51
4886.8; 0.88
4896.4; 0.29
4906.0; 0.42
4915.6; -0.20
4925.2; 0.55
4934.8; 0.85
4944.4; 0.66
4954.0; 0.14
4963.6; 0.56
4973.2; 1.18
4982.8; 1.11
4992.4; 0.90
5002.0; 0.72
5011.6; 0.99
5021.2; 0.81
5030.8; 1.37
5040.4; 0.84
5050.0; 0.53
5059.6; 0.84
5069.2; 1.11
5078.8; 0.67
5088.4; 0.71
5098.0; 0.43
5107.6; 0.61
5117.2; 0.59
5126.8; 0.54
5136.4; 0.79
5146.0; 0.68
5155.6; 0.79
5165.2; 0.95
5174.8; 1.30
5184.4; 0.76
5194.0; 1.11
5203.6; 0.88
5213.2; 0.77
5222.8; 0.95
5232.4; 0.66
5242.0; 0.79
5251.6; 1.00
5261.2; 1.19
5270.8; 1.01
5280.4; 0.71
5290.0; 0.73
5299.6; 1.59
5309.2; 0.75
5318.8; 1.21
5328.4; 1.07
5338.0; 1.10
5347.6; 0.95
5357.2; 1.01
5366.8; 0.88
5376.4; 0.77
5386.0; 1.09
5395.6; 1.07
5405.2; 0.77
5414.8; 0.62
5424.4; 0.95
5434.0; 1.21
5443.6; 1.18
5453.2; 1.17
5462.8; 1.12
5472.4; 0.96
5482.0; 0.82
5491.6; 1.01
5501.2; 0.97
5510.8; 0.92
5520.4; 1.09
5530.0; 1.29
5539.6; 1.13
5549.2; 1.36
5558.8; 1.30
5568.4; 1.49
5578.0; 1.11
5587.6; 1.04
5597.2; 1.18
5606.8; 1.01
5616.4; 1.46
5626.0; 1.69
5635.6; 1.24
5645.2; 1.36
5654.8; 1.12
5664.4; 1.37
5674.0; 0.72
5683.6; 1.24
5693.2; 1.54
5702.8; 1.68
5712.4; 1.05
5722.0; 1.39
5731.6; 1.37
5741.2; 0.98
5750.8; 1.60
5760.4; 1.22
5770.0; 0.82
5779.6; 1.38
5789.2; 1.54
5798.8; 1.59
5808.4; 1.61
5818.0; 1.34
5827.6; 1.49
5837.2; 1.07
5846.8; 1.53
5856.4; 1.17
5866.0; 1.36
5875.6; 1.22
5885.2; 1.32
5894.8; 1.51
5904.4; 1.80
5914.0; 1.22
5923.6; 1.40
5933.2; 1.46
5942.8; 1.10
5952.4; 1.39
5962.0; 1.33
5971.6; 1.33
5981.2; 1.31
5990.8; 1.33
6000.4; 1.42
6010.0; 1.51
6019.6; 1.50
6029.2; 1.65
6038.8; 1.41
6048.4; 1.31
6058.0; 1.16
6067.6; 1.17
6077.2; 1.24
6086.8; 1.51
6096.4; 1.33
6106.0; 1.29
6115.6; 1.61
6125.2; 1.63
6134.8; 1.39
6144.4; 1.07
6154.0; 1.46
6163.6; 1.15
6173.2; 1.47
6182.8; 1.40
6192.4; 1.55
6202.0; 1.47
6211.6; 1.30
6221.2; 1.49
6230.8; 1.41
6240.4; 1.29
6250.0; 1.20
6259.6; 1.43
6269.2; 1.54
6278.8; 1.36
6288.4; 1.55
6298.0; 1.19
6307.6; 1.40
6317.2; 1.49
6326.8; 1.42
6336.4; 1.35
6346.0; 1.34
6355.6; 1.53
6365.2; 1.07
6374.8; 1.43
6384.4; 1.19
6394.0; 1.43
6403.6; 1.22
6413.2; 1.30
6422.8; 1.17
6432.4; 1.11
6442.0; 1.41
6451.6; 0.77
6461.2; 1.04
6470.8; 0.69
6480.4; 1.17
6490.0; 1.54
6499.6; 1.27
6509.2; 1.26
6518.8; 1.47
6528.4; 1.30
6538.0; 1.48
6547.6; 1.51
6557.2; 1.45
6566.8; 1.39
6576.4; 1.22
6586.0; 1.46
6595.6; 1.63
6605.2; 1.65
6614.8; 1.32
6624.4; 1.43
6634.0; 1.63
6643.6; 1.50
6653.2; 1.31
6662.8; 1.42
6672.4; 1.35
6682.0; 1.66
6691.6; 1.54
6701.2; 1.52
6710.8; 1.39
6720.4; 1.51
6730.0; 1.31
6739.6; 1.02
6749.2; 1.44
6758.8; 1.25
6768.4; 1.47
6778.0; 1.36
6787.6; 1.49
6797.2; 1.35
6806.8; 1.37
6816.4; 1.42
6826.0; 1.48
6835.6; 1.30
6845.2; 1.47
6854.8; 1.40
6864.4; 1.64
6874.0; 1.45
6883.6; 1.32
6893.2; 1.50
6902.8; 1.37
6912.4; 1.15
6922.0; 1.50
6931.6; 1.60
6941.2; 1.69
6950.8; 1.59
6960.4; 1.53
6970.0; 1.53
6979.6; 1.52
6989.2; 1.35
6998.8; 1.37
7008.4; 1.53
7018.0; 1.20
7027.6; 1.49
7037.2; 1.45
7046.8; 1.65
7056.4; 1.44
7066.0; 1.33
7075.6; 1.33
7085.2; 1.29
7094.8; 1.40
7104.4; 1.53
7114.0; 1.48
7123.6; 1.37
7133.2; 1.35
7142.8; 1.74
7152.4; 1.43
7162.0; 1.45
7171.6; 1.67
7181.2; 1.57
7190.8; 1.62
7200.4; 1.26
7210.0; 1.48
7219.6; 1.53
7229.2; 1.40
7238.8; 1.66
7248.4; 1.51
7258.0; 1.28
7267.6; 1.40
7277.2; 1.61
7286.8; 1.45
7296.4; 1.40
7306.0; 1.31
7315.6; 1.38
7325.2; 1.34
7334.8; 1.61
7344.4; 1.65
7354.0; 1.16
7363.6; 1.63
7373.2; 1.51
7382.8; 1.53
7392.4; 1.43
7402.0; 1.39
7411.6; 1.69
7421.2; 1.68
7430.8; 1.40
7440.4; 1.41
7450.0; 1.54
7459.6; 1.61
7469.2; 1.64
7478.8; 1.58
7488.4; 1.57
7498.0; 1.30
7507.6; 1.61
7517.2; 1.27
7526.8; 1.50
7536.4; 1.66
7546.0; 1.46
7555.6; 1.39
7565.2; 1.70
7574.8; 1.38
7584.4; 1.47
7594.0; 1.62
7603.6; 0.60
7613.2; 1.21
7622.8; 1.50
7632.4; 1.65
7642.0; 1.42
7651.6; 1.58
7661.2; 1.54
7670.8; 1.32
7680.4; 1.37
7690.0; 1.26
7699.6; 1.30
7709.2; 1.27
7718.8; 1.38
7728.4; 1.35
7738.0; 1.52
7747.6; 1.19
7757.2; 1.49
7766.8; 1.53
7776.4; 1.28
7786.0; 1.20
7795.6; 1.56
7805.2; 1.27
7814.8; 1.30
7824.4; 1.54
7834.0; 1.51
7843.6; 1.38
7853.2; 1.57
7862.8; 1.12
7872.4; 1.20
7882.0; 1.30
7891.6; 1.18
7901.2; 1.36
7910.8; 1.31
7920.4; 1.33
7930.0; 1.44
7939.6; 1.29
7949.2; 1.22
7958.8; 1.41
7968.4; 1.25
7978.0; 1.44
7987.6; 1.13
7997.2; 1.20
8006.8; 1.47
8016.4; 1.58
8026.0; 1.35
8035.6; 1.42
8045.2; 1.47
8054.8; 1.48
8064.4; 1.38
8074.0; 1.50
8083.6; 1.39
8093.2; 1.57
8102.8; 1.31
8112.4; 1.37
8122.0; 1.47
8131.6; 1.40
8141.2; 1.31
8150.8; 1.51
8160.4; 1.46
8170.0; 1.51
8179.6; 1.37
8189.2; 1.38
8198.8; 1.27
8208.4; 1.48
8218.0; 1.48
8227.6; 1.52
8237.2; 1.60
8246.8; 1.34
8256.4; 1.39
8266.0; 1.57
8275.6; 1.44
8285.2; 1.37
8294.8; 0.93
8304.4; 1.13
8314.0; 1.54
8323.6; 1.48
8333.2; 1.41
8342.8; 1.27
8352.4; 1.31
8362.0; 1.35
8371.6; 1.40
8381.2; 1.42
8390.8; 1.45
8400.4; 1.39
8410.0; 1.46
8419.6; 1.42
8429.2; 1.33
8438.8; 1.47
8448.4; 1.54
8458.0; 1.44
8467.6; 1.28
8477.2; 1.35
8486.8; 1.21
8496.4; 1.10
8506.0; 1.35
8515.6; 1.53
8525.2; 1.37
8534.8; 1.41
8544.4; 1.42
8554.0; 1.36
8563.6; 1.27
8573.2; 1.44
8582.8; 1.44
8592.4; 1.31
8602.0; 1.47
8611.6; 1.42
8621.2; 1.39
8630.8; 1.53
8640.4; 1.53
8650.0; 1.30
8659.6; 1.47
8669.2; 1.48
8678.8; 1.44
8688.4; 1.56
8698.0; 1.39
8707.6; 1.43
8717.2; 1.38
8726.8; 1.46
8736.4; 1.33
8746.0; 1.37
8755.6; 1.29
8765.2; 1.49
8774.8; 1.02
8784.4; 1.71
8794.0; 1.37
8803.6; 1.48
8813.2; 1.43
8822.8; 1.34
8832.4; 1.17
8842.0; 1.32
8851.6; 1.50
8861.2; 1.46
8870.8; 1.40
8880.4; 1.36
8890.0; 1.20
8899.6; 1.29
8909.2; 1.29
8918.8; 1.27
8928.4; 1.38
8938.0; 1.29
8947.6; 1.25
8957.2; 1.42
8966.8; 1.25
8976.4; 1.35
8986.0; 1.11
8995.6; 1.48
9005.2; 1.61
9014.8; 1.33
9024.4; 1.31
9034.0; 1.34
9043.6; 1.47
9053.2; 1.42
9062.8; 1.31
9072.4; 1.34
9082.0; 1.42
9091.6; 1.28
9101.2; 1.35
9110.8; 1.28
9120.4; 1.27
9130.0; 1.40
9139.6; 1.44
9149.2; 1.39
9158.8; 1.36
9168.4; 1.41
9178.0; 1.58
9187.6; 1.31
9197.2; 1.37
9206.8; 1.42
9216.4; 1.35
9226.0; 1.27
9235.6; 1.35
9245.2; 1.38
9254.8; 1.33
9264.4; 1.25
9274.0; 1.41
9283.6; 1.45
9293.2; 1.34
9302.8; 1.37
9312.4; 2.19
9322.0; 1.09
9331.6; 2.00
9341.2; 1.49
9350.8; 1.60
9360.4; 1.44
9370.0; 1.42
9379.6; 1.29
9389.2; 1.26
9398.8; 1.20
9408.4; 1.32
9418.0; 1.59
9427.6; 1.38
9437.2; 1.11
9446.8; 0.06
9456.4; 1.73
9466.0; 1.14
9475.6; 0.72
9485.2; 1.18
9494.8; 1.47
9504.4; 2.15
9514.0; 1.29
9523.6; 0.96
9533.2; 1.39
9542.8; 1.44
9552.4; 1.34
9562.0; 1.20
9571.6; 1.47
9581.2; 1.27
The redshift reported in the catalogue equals 0.25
